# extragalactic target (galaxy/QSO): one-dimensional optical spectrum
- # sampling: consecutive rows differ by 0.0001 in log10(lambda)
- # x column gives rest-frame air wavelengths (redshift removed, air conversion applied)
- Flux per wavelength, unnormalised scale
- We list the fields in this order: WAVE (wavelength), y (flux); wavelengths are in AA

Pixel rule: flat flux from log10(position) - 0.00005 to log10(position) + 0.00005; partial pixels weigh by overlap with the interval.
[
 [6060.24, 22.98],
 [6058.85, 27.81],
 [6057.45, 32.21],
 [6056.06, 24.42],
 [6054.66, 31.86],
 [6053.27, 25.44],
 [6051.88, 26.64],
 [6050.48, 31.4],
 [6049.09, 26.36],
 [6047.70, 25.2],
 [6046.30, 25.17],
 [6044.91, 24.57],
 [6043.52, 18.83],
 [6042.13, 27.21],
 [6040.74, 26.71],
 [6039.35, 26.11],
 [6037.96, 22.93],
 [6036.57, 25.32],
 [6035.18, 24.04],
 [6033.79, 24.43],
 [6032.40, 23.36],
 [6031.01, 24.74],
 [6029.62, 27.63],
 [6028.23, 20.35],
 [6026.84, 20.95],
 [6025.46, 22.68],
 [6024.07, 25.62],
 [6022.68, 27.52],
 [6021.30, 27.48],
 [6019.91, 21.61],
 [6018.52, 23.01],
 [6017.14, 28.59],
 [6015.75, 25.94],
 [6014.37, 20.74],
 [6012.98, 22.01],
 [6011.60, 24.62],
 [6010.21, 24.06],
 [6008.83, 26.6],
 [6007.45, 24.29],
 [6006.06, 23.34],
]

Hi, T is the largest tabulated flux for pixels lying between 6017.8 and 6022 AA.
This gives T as 27.48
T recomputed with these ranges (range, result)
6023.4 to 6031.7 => 27.63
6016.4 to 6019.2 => 28.59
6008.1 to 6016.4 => 26.6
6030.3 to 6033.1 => 24.74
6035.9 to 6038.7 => 25.32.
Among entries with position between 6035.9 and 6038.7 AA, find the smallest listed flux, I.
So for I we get 22.93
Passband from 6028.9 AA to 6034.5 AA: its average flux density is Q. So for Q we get 25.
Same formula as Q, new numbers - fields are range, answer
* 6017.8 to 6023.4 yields 24.9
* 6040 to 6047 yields 24.5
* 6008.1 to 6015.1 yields 23.6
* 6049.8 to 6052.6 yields 28.9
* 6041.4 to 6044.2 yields 23.1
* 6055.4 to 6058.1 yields 28.3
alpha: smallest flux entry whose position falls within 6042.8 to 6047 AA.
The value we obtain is 18.83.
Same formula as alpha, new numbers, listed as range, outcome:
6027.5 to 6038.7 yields 20.35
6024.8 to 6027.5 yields 20.95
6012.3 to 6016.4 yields 20.74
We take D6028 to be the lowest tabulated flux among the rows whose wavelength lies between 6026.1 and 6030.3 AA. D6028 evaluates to 20.35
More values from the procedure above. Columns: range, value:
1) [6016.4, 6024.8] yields 21.61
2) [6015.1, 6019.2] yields 23.01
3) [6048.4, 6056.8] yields 24.42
